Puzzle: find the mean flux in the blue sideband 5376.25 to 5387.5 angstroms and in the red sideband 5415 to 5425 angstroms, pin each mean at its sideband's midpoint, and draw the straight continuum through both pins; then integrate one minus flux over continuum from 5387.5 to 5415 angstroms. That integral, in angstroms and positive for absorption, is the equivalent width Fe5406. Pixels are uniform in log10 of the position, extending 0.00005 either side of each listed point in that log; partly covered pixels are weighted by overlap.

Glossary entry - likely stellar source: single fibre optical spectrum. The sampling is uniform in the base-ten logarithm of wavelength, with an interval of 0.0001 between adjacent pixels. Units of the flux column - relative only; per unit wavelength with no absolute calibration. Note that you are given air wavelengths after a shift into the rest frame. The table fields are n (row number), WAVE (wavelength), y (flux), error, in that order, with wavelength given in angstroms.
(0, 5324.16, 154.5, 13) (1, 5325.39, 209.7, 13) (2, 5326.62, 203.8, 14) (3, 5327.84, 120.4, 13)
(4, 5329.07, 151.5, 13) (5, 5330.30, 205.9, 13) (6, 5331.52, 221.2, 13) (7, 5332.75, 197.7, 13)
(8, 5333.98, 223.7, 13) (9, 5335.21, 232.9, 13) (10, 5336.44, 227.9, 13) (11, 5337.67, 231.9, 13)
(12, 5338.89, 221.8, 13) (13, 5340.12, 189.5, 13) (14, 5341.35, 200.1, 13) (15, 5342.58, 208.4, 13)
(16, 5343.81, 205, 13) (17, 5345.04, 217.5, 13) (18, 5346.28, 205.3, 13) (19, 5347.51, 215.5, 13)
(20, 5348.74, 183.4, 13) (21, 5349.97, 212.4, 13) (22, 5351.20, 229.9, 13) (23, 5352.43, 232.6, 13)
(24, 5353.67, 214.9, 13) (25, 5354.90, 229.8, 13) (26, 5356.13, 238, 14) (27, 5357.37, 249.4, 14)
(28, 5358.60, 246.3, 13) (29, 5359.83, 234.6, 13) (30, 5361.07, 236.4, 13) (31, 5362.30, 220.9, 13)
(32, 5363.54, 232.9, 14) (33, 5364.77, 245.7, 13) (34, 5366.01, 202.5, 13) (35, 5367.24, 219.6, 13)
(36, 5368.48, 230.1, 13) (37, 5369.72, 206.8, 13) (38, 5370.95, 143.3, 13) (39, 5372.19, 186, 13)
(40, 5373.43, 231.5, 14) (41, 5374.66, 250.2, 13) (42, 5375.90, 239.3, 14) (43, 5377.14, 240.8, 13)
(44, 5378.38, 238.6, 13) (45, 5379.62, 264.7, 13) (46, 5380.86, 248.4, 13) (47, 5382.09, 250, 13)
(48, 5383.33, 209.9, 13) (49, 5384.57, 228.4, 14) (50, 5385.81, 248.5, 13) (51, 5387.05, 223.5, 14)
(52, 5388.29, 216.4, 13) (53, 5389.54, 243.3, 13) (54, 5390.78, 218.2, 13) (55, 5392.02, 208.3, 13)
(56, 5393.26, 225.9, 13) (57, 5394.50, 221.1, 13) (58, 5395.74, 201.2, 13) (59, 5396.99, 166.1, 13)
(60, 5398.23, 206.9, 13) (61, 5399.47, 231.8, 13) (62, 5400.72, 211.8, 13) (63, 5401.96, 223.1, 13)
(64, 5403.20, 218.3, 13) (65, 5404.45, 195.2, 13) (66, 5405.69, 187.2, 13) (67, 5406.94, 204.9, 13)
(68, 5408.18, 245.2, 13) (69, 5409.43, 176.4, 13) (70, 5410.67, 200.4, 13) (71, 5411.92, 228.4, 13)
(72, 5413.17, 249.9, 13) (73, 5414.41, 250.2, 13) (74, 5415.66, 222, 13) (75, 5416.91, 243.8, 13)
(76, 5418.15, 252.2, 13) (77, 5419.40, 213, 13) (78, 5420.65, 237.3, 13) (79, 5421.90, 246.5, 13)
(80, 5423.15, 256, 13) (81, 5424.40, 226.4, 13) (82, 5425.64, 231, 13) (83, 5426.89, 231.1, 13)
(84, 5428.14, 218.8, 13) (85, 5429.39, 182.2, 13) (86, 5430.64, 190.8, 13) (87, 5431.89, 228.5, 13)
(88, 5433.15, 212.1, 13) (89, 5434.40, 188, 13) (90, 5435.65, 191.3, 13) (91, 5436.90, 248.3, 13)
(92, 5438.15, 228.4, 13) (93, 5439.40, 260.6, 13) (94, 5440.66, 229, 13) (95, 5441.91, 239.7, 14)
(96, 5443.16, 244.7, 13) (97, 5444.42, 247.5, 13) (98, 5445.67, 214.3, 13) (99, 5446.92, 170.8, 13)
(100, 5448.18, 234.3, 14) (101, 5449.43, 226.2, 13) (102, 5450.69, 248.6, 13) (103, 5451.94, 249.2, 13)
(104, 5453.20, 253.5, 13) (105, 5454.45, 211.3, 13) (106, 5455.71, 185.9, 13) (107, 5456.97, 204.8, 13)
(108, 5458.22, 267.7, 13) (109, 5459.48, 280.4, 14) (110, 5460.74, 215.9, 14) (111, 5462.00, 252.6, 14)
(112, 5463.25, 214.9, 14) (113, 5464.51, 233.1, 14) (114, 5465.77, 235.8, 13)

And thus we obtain 2.7 angstroms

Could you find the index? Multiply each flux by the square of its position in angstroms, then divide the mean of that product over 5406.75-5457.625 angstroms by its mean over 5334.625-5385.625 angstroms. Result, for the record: 1.03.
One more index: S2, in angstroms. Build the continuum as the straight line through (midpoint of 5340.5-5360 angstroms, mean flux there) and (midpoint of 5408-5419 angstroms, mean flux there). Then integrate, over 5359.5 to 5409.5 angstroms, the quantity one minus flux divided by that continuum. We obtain 0.8 angstroms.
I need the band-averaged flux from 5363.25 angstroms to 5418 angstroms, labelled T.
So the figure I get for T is 222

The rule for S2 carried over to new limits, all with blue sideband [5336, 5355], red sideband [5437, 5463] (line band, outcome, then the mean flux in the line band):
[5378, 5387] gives -0.8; 240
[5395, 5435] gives 1.5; 218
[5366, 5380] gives -0.1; 221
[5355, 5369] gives -1.0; 232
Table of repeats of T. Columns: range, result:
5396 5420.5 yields 217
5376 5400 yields 226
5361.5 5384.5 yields 226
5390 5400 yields 210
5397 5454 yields 224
